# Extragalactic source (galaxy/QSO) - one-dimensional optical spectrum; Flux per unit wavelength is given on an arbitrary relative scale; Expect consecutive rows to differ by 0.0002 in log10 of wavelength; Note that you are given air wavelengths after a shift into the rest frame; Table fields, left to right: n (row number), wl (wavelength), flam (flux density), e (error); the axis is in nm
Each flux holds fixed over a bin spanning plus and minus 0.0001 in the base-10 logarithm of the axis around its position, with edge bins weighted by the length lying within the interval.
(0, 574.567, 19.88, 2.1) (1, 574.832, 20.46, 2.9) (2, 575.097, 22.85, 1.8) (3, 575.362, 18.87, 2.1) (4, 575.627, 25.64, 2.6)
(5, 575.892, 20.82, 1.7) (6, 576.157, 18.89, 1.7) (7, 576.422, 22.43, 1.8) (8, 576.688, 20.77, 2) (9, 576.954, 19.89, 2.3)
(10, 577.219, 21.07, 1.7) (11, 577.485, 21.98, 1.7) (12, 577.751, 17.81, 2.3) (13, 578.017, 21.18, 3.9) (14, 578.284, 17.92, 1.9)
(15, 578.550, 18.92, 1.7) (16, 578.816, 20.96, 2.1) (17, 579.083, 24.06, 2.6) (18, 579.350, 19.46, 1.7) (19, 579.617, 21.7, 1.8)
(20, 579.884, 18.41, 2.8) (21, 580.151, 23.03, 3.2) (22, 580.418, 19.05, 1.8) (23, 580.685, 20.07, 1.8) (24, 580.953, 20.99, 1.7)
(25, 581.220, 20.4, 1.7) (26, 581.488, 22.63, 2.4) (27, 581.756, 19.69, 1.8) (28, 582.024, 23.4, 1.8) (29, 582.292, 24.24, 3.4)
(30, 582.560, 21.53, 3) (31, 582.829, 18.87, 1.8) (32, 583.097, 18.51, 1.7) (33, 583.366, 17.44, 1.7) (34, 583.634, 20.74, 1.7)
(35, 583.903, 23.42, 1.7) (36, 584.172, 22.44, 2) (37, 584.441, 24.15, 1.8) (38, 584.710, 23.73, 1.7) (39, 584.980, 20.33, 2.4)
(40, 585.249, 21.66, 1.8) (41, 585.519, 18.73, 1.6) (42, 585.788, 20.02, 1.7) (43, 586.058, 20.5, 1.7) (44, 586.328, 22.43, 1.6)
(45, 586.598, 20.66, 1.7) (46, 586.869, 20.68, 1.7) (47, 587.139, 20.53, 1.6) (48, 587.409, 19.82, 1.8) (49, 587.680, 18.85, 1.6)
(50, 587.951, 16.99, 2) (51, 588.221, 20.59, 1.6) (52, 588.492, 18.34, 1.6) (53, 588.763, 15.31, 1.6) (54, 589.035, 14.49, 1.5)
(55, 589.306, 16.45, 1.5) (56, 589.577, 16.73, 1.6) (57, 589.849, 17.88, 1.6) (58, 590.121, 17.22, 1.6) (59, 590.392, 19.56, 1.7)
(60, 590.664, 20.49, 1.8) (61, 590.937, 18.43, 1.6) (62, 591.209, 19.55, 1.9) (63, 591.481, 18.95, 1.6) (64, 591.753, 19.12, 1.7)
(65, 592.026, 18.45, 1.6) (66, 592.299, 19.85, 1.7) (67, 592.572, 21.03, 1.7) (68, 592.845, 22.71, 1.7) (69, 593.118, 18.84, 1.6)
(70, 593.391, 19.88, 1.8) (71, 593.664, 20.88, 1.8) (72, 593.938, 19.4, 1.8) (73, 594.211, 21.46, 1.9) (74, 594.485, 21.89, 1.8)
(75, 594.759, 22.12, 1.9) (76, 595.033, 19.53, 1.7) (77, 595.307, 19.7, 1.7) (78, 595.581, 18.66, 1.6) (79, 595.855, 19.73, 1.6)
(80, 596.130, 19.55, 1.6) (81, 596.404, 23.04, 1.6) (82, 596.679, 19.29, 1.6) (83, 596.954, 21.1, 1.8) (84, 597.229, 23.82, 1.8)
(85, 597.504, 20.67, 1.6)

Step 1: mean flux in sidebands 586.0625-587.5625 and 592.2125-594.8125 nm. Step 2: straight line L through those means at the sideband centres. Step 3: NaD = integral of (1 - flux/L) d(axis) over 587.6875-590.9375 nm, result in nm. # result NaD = 0.48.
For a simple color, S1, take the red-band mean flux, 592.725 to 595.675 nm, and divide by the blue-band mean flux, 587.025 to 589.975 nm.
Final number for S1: 1.15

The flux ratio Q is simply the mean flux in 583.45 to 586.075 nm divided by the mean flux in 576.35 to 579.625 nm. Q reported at 1.0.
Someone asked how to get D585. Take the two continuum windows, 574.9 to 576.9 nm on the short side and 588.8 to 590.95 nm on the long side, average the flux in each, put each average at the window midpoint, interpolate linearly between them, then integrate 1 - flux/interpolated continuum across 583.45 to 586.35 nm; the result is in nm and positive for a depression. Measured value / -0.41 nm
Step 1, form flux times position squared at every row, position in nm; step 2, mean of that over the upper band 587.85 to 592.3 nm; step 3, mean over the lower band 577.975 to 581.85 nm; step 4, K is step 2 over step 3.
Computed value 0.9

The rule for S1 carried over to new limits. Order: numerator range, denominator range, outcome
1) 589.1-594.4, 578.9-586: 0.91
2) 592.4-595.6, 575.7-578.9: 1.01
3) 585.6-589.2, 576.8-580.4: 0.94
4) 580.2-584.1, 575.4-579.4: 1.00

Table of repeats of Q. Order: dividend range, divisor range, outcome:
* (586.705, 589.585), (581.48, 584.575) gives 0.85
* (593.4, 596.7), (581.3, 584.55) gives 0.96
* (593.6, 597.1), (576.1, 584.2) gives 0.99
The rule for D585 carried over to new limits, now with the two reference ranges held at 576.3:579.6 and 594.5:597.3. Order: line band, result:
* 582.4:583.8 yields 0.07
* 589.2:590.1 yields 0.15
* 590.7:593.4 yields 0.12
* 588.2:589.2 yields 0.19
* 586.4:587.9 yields 0.04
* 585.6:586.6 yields -0.01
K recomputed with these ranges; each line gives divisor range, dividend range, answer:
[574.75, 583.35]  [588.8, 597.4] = 0.99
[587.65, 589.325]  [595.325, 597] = 1.20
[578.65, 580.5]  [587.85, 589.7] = 0.84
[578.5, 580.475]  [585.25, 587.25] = 1.01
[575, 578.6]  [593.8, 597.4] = 1.07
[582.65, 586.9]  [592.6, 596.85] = 1.01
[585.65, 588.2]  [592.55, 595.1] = 1.06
